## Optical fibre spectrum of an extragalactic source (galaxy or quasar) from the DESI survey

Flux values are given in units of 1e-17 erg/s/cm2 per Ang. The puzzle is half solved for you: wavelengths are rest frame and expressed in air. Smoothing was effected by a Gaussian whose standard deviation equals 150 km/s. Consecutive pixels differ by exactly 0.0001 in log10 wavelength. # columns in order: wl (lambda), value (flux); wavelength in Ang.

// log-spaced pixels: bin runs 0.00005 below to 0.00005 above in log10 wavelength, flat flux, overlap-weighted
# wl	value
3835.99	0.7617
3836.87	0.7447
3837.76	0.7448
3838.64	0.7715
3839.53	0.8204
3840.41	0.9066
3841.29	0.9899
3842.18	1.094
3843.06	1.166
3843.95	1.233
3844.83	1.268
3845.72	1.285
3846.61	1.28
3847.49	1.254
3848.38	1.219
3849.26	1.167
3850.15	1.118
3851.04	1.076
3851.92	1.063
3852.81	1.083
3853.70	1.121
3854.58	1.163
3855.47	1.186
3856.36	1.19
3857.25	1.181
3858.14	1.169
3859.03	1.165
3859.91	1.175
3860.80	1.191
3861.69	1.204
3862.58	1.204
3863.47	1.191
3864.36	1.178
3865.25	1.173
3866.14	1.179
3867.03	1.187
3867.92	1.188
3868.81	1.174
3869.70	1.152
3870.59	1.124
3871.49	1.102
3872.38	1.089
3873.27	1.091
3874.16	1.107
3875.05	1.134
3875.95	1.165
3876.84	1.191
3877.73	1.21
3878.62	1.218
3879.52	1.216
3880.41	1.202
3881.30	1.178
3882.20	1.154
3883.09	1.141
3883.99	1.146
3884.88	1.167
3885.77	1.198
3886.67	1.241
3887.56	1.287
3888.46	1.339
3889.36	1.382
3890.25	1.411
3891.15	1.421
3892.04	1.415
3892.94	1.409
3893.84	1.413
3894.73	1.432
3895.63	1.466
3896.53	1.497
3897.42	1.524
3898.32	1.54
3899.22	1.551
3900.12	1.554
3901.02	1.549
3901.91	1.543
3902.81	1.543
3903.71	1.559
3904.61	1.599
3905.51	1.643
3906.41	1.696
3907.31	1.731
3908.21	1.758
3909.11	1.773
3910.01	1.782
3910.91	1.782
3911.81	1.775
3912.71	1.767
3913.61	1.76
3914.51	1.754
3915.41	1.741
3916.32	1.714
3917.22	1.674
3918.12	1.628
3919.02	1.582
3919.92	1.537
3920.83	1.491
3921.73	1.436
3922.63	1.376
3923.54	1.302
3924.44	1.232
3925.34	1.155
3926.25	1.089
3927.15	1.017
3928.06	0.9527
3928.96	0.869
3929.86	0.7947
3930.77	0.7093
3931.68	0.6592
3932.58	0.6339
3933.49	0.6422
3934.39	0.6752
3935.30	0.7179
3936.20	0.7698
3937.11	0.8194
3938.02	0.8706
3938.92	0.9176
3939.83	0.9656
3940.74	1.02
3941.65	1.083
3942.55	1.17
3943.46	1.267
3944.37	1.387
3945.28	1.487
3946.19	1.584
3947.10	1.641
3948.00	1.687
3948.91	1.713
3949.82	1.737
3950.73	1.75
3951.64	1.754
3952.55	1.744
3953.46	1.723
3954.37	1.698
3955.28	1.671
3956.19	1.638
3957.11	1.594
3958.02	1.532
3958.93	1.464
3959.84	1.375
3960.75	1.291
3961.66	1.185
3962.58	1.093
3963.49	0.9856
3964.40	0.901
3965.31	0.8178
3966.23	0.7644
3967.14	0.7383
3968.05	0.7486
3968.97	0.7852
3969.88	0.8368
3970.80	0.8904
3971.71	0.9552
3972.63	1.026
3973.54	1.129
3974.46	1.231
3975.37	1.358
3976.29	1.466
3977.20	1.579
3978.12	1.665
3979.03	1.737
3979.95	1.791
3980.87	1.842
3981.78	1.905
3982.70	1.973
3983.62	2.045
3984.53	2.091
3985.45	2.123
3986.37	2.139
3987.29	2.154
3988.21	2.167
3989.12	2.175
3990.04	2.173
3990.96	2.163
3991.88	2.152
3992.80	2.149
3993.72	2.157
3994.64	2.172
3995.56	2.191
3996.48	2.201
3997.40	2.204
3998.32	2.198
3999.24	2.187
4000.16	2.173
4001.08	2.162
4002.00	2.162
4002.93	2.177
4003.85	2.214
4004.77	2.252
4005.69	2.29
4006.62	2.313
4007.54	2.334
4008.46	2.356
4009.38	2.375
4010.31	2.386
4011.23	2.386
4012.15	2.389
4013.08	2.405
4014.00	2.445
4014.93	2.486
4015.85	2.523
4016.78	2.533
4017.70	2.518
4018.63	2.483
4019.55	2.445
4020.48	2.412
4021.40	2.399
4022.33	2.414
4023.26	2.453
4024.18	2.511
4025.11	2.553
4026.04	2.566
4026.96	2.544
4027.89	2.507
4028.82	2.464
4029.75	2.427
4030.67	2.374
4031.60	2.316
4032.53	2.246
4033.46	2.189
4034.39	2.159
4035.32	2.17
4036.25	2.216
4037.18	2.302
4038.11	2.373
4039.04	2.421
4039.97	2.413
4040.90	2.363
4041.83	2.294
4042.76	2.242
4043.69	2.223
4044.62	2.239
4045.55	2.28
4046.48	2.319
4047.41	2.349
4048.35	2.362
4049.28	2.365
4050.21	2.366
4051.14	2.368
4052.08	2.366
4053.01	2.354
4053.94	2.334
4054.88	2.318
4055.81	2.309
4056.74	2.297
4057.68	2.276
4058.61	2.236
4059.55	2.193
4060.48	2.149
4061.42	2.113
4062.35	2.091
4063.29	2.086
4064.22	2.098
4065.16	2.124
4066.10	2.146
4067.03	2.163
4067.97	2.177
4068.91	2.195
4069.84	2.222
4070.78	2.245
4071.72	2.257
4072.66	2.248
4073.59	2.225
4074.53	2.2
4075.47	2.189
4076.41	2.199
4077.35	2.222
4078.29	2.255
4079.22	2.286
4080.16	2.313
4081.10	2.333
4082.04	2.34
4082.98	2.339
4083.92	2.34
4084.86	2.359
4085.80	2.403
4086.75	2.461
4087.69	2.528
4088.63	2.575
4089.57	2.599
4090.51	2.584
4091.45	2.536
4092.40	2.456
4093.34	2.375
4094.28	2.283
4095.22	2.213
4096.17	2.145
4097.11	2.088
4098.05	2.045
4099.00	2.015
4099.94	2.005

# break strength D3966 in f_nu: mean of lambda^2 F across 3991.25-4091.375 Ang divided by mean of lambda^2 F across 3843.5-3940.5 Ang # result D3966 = 1.96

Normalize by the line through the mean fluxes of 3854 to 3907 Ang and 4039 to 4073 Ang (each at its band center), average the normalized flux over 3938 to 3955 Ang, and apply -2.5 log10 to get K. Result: 0.15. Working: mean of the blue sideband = 1.29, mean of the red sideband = 2.26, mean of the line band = 1.45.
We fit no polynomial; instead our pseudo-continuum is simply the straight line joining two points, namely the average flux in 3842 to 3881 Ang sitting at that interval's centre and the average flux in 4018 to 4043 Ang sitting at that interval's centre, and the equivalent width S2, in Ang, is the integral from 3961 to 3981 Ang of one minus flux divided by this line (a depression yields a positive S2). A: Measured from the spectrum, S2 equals 8.3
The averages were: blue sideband 1.17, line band 1.15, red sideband 2.38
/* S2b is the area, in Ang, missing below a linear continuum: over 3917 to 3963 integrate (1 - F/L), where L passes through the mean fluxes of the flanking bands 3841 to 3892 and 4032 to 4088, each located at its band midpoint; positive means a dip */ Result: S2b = 9.6 Ang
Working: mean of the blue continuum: 1.19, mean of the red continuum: 2.27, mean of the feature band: 1.27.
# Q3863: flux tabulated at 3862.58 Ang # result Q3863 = 1.204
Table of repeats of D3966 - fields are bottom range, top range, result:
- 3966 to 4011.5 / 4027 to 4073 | 1.26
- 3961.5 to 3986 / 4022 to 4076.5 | 1.79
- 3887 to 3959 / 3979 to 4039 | 1.70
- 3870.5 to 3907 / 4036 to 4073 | 1.83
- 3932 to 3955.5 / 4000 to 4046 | 1.93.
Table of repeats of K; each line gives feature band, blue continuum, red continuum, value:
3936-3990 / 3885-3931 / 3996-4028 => 0.34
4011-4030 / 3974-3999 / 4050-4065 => -0.18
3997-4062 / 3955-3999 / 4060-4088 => -0.20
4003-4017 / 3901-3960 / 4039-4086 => -0.23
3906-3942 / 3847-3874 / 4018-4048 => 0.24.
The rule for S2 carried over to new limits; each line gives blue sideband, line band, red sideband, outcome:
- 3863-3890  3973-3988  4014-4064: 1.3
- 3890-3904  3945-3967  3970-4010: 4.2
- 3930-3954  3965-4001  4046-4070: -2.7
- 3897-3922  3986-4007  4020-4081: -1.5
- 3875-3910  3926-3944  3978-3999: 8.7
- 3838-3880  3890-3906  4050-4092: -1.8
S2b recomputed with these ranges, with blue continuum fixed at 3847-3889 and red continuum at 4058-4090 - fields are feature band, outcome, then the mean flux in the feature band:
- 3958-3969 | 4.1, 1.04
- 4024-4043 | -2.9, 2.36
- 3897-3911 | -2.7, 1.63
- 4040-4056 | -1.5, 2.32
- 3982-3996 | -2.5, 2.13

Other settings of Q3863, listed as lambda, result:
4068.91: 2.195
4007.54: 2.334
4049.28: 2.365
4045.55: 2.28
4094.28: 2.283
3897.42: 1.524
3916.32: 1.714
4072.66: 2.248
